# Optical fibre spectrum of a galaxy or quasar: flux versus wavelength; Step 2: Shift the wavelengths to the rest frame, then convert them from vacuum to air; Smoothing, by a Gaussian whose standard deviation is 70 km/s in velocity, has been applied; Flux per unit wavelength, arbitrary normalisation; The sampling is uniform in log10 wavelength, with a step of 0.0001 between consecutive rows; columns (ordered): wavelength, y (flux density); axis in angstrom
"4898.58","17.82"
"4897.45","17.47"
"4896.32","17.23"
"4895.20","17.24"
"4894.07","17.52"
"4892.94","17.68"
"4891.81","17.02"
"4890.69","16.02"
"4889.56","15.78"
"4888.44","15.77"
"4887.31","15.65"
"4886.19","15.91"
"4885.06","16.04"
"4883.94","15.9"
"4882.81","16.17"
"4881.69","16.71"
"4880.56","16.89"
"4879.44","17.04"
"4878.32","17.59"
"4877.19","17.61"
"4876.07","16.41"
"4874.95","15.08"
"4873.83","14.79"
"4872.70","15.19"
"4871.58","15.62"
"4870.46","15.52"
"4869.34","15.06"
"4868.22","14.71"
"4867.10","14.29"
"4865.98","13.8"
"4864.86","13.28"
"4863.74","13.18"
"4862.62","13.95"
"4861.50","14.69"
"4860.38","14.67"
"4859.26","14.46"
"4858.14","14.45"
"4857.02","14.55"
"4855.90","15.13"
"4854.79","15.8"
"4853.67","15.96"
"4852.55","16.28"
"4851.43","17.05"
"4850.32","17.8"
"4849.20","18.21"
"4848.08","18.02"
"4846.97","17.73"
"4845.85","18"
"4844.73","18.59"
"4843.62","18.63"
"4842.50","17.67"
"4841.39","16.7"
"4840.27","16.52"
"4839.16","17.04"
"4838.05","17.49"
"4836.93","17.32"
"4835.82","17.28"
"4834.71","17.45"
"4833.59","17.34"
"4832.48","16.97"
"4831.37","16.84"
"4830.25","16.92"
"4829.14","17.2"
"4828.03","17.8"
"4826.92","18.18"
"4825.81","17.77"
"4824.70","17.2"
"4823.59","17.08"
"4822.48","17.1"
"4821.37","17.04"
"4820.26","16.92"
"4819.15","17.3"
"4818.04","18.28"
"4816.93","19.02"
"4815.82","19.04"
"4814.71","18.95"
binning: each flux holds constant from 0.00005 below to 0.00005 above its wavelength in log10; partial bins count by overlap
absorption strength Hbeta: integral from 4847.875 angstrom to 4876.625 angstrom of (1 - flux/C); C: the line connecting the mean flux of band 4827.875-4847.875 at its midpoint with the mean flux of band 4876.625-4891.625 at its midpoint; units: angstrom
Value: 2.8 angstrom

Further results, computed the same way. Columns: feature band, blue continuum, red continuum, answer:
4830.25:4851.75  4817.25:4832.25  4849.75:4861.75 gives -1.4 angstrom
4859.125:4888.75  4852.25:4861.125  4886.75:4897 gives 0.9 angstrom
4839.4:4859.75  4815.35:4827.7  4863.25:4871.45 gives -1.4 angstrom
